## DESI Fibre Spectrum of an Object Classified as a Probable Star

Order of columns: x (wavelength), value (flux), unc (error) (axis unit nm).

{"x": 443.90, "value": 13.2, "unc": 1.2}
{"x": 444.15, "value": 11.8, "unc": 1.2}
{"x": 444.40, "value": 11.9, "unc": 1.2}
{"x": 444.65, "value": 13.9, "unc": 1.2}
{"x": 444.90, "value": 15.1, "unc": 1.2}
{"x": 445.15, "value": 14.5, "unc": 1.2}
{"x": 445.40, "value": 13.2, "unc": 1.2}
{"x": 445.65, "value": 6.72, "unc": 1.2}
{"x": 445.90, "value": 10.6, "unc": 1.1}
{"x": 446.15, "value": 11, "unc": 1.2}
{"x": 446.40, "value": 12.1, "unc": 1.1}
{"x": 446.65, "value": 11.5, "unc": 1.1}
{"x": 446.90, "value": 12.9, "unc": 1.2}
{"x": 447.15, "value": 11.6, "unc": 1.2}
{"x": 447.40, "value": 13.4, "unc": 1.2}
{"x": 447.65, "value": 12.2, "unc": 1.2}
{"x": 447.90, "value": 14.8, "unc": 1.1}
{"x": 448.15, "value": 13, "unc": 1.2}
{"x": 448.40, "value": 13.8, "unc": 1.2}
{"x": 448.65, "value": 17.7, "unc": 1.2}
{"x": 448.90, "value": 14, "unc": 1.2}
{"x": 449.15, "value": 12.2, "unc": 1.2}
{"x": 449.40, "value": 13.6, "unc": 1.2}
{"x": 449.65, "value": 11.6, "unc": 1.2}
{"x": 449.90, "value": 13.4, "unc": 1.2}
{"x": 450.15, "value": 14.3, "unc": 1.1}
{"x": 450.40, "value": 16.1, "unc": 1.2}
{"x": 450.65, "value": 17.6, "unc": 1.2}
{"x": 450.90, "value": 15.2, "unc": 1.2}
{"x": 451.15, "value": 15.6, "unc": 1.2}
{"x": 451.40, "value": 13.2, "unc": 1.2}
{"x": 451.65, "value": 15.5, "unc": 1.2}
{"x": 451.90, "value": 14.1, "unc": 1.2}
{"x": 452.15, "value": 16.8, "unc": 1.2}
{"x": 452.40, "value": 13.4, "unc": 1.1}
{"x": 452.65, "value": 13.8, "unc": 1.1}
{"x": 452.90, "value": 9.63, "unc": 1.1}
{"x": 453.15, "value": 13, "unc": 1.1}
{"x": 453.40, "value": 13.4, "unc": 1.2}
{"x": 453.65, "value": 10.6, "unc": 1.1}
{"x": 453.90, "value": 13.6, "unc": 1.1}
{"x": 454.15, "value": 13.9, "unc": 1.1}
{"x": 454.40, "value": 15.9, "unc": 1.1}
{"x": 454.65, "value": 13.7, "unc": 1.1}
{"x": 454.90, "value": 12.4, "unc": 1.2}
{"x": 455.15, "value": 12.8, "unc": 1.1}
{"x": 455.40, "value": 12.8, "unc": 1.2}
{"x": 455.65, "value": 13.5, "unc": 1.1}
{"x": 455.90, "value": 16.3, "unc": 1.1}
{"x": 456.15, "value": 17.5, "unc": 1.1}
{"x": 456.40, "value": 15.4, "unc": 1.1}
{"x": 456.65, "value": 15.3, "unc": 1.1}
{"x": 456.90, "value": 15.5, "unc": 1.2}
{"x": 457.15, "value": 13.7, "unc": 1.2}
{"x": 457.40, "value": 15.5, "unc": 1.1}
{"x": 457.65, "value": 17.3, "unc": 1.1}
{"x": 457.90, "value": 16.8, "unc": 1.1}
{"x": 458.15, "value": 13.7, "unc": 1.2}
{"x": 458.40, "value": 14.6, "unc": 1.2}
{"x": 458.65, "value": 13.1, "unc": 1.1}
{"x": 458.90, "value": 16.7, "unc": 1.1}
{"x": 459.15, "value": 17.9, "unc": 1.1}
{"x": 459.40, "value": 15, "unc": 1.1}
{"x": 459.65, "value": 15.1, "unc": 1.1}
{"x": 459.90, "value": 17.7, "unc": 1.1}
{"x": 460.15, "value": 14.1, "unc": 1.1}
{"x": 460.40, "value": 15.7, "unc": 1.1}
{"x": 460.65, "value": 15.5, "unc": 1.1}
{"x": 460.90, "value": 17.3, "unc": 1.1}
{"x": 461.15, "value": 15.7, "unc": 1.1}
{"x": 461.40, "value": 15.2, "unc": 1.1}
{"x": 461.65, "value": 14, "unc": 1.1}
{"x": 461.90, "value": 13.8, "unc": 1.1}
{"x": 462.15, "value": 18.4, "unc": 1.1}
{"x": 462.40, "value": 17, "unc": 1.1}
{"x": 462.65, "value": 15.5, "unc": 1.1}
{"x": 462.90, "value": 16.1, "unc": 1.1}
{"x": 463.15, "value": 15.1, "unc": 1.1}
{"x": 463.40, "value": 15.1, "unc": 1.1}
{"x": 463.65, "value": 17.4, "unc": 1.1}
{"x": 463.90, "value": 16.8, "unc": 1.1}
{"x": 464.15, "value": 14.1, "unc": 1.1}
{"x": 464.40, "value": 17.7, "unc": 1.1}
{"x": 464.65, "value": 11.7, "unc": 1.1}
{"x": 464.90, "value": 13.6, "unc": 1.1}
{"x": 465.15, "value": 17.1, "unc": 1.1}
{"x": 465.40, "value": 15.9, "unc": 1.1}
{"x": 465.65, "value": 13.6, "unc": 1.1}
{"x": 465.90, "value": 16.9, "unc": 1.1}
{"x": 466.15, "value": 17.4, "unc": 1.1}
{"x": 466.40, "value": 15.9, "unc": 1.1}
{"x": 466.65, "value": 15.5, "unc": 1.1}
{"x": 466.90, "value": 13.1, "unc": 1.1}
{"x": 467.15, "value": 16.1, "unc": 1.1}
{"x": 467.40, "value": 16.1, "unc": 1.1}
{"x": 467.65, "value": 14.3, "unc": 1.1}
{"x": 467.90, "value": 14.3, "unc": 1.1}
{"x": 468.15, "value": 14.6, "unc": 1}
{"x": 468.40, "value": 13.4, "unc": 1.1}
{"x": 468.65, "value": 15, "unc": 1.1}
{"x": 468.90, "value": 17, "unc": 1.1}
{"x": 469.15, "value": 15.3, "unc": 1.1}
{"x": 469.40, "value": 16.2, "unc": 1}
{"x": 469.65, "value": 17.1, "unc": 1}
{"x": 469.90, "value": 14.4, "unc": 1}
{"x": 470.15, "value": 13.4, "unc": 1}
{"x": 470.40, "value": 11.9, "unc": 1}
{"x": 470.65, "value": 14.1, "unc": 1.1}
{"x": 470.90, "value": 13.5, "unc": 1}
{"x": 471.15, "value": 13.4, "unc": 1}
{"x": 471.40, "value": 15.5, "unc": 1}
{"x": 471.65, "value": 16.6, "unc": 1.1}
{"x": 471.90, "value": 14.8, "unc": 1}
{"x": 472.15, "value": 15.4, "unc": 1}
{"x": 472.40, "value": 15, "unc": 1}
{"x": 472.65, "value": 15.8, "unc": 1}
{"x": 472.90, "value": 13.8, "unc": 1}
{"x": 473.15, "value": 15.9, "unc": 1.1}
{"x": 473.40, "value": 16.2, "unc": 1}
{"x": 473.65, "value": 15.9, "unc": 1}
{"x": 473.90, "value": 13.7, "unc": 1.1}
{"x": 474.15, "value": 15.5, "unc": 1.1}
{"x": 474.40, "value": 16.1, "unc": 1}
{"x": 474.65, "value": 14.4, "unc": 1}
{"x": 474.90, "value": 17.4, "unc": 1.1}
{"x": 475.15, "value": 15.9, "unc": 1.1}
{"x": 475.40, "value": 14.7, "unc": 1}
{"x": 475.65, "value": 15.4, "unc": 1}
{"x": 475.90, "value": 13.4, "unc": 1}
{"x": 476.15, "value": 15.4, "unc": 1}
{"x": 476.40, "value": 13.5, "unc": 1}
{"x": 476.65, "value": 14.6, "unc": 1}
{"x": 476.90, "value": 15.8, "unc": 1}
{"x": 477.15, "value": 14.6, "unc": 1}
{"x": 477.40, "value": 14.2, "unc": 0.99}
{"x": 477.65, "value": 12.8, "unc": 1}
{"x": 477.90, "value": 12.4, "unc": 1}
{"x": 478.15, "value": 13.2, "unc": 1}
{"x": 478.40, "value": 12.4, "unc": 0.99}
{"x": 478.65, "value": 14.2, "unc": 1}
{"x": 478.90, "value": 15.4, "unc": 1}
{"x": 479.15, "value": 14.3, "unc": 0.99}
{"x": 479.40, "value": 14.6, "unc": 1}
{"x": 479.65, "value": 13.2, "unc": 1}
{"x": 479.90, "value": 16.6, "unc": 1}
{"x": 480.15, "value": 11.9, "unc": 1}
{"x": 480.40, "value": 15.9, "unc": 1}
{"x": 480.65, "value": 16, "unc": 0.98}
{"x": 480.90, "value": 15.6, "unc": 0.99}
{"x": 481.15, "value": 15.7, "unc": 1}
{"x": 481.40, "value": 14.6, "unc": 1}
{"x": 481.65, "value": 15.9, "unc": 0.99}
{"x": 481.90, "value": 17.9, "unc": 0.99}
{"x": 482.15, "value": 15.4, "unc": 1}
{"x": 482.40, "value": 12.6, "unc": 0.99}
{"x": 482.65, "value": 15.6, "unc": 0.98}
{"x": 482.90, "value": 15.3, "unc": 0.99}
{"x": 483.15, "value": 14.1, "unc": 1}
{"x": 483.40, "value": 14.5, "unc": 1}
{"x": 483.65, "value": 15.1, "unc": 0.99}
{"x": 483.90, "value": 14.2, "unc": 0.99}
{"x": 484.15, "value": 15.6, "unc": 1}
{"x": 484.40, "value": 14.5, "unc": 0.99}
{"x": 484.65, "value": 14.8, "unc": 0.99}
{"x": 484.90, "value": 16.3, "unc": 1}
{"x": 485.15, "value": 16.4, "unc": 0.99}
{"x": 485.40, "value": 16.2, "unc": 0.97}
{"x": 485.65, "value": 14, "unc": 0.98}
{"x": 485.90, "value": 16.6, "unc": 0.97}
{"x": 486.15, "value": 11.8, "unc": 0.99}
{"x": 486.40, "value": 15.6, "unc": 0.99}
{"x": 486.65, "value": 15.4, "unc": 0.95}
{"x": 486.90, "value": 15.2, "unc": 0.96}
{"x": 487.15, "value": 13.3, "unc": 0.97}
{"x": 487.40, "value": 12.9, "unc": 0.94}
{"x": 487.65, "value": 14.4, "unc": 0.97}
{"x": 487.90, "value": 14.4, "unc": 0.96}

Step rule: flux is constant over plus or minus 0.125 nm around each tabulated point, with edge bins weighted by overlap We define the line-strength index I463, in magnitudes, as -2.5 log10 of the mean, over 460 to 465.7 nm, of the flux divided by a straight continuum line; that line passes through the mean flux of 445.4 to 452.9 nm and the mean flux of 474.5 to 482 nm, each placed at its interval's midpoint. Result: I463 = -0.11 mag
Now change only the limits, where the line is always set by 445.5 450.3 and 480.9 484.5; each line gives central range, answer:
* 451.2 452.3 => -0.154 mag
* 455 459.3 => -0.142 mag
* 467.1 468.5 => -0.053 mag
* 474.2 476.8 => -0.037 mag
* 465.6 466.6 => -0.156 mag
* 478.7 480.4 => 0.032 mag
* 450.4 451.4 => -0.219 mag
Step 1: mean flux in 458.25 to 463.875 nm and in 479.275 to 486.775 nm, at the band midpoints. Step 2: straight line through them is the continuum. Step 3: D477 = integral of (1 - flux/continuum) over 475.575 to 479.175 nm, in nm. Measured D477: 0.273 nm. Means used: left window 15.7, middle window 14.1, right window 15.1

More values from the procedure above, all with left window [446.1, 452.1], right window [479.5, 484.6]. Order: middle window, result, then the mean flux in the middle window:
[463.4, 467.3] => -0.297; 15.5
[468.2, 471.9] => -0.048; 14.8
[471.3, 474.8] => -0.156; 15.3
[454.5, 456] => 0.051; 13.6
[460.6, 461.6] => -0.109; 15.8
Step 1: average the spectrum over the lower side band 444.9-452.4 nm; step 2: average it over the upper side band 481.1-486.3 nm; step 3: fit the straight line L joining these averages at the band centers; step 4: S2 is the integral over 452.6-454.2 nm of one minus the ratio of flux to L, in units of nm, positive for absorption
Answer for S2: 0.15 nm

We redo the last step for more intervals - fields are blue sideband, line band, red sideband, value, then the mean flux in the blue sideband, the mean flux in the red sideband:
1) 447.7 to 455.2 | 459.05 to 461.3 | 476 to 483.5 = -0.289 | 13.9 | 14.6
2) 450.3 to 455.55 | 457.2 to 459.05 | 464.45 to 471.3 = -0.141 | 13.9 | 14.9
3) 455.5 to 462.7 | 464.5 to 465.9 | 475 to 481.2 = 0.053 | 15.6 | 14.5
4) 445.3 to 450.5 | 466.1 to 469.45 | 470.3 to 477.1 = -0.178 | 12.8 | 15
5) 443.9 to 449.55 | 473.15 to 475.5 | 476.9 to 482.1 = -0.203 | 12.8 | 14.6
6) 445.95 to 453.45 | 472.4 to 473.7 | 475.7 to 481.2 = -0.113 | 13.7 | 14.3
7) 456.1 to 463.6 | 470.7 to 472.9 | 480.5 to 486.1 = 0.078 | 15.6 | 15.3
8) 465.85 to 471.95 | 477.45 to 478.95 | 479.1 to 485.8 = 0.171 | 15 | 15.1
